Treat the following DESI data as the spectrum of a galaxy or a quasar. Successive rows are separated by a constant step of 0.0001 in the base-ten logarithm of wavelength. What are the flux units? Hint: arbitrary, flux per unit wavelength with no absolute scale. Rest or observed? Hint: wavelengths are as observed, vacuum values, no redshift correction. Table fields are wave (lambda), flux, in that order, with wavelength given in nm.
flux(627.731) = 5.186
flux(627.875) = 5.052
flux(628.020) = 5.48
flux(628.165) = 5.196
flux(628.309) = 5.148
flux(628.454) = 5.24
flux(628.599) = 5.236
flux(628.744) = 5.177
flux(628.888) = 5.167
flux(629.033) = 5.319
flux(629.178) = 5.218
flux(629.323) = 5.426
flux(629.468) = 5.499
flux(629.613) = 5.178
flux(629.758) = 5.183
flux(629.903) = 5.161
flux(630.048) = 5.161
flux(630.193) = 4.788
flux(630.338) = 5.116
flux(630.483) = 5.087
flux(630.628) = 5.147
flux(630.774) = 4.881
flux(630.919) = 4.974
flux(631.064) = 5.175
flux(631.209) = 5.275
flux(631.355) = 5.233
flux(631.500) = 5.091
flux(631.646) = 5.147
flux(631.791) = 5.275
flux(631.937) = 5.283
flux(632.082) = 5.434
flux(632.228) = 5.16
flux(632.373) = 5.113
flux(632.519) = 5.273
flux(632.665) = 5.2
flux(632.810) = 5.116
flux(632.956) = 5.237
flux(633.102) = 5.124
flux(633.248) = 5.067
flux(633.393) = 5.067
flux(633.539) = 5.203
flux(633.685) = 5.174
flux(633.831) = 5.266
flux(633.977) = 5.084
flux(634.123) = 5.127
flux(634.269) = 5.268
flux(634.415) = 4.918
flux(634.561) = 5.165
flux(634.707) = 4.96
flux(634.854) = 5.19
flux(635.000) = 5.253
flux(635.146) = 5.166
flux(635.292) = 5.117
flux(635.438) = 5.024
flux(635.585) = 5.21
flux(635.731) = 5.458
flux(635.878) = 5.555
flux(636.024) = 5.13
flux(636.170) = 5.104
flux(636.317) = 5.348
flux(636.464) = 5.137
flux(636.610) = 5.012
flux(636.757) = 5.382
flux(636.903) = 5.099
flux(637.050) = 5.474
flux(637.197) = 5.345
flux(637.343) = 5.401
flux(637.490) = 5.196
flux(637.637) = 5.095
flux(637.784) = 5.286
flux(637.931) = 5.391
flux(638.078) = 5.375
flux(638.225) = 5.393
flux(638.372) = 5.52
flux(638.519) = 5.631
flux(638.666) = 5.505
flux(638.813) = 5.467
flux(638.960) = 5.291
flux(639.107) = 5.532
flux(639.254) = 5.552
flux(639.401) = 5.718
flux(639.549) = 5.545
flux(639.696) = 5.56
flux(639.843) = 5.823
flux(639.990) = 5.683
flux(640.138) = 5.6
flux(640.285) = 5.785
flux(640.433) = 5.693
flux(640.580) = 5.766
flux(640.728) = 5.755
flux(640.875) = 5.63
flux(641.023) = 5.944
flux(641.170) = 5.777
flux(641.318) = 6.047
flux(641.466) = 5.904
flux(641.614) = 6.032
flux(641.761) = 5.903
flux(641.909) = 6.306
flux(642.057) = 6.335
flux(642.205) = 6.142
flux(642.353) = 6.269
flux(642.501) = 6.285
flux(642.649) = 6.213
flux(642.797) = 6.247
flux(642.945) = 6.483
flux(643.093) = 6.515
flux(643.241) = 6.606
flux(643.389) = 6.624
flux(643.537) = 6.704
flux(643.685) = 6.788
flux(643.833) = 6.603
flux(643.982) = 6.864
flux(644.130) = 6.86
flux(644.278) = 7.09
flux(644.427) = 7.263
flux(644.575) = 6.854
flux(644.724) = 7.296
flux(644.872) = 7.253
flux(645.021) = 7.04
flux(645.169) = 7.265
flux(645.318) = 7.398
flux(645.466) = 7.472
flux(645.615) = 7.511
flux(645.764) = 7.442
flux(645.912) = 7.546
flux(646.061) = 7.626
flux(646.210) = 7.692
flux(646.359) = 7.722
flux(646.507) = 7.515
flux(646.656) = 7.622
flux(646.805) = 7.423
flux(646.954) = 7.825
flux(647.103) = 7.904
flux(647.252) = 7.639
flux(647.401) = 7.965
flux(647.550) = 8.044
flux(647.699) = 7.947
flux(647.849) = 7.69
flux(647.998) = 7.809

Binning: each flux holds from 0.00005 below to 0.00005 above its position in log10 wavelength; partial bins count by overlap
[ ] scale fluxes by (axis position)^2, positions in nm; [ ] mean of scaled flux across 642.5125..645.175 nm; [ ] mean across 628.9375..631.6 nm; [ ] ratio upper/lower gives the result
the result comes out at 1.4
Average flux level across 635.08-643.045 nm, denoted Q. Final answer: 5.61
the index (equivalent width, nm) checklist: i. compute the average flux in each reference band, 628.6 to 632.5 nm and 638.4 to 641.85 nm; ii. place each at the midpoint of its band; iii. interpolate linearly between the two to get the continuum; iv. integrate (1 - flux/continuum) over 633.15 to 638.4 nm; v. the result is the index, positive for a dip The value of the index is 0.24 nm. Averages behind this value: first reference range 5.18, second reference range 5.7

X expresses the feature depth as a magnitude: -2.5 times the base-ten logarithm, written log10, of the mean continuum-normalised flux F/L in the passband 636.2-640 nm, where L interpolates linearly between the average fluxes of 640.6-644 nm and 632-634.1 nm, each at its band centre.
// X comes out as 0.07 mag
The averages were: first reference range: 5.18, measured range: 5.41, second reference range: 6.24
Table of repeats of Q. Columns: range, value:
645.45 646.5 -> 7.58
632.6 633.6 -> 5.15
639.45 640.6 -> 5.68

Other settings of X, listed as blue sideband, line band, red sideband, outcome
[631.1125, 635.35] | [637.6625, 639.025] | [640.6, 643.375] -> 0.06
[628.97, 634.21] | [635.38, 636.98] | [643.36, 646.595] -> 0.13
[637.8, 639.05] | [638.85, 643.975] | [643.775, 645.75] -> 0.04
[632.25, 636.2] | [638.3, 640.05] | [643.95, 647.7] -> 0.11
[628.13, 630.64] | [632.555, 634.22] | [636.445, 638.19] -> 0.02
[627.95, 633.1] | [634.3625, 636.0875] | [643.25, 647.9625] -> 0.14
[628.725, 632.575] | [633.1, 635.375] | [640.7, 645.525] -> 0.09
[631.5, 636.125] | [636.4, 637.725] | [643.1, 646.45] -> 0.10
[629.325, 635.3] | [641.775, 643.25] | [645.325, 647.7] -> 0.11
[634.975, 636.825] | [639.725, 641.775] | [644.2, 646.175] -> 0.09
